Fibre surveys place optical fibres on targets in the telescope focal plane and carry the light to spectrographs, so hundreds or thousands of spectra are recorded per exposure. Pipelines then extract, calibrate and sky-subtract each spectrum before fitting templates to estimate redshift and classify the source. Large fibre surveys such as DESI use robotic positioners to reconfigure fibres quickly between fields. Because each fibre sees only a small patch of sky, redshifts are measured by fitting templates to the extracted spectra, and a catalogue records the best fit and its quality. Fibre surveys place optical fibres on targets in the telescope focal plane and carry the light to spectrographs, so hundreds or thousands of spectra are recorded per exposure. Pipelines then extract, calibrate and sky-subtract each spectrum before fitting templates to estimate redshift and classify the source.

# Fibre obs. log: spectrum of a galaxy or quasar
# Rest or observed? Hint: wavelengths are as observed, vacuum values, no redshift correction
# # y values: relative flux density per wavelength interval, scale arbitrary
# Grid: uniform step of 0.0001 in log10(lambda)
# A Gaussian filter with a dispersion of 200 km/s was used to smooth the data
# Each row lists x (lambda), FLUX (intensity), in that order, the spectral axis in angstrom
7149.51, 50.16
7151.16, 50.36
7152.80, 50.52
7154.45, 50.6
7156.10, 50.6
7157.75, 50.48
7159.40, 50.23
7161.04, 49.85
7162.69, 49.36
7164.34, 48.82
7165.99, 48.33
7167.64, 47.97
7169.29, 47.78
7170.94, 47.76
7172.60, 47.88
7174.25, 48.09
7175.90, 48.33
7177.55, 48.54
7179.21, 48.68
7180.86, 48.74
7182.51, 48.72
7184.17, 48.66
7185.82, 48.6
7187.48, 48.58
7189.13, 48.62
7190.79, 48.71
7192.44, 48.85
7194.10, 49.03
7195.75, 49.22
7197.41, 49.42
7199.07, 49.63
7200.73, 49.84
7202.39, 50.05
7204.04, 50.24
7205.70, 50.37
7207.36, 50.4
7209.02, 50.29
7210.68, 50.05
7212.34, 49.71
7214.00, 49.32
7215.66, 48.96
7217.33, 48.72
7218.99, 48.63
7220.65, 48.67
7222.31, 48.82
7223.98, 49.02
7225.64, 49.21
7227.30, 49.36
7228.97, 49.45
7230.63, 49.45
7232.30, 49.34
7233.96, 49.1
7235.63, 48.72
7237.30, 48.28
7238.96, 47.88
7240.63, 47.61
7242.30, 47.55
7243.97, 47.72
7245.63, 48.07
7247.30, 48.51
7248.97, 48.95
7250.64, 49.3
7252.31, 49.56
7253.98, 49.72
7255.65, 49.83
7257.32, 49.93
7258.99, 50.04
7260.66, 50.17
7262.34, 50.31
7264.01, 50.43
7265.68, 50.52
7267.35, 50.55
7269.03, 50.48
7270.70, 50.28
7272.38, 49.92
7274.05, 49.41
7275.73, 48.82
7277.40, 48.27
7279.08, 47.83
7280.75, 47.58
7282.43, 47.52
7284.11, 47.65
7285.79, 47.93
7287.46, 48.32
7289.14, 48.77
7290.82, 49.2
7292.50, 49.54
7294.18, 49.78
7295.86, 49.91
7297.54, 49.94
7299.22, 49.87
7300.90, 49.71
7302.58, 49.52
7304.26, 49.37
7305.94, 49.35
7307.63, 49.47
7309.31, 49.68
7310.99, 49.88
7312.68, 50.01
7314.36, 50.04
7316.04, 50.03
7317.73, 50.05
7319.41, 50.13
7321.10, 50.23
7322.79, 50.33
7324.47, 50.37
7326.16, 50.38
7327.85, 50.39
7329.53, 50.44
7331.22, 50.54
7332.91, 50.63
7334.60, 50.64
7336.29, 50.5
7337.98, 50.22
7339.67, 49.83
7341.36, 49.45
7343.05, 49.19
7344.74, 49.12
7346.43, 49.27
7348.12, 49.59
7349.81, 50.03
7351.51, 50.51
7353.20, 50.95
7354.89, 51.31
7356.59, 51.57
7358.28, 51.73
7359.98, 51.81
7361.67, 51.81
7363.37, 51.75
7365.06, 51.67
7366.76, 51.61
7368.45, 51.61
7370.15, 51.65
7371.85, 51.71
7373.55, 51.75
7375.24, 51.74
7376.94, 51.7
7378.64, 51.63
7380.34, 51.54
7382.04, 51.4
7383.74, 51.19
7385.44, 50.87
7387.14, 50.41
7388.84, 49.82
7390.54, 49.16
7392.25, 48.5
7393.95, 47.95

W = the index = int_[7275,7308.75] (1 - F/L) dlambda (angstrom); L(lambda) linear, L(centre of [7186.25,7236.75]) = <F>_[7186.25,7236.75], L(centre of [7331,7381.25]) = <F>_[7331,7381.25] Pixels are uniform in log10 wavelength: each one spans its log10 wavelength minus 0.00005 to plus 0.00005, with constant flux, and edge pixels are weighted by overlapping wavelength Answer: 0.9 angstrom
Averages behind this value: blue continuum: 49.3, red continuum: 50.9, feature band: 48.9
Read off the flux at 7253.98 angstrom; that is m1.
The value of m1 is 49.72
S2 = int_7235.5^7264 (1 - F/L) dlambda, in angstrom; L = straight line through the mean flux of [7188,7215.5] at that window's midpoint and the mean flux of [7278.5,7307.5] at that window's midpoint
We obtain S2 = 0.1 angstrom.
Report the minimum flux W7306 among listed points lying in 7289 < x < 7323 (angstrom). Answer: 48.77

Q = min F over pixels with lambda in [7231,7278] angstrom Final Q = 47.55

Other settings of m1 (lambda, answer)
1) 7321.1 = 50.23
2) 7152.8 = 50.52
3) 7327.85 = 50.39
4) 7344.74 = 49.12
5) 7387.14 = 50.41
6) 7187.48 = 48.58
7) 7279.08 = 47.83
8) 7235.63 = 48.72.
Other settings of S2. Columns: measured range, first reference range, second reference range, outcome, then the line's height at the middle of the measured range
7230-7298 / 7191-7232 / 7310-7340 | 1.0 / 49.8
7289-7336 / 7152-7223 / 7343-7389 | 0.5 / 50.5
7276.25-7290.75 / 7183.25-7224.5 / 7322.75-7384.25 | 0.6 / 50.1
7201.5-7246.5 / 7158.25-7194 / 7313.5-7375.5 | 0.1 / 49.2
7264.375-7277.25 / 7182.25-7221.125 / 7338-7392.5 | 0.0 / 50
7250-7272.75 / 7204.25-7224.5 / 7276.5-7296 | -0.6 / 48.8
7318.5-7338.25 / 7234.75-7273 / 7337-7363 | -0.1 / 50.2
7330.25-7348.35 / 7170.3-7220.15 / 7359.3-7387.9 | 0.4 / 51.1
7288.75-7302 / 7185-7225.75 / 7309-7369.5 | 0.1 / 50.1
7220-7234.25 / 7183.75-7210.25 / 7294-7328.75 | 0.1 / 49.6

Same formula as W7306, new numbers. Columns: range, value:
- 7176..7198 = 48.54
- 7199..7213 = 49.63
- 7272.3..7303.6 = 47.52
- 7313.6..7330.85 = 50.03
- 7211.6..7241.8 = 47.61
